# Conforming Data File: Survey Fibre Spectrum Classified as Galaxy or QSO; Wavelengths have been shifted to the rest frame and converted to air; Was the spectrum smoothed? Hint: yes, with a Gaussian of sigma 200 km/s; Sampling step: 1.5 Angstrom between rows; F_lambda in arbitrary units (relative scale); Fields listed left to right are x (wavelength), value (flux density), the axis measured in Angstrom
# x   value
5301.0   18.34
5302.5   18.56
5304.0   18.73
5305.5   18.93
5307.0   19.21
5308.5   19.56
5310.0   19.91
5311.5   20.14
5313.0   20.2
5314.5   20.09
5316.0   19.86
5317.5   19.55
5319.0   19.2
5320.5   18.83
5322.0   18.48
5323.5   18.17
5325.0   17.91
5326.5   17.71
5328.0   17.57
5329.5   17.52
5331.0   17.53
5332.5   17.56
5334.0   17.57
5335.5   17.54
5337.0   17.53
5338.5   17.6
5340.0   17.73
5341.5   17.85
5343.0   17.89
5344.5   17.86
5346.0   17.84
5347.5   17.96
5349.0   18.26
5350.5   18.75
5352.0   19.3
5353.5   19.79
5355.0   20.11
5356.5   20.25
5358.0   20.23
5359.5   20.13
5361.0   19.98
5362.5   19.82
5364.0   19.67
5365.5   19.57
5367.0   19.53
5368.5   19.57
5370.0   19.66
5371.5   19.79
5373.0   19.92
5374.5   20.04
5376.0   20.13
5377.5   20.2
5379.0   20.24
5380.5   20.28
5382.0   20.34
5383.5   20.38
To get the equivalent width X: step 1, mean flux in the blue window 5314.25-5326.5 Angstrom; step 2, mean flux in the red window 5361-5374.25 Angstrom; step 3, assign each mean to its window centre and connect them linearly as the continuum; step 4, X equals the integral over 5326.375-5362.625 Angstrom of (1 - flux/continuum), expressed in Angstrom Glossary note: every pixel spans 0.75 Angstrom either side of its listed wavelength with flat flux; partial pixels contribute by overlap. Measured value 1.6 Angstrom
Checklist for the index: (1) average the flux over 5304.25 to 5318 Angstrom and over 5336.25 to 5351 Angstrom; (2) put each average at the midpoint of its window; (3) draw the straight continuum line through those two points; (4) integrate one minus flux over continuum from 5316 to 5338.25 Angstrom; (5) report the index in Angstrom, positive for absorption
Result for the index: 0.9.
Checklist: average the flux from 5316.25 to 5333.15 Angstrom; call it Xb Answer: 18.2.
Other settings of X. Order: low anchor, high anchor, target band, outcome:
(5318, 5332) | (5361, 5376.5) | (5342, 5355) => 0.32 Angstrom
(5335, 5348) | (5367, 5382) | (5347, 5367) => -0.79 Angstrom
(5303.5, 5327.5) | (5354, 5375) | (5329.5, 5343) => 1.27 Angstrom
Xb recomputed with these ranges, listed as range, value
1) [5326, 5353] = 17.9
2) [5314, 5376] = 18.8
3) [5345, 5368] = 19.4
